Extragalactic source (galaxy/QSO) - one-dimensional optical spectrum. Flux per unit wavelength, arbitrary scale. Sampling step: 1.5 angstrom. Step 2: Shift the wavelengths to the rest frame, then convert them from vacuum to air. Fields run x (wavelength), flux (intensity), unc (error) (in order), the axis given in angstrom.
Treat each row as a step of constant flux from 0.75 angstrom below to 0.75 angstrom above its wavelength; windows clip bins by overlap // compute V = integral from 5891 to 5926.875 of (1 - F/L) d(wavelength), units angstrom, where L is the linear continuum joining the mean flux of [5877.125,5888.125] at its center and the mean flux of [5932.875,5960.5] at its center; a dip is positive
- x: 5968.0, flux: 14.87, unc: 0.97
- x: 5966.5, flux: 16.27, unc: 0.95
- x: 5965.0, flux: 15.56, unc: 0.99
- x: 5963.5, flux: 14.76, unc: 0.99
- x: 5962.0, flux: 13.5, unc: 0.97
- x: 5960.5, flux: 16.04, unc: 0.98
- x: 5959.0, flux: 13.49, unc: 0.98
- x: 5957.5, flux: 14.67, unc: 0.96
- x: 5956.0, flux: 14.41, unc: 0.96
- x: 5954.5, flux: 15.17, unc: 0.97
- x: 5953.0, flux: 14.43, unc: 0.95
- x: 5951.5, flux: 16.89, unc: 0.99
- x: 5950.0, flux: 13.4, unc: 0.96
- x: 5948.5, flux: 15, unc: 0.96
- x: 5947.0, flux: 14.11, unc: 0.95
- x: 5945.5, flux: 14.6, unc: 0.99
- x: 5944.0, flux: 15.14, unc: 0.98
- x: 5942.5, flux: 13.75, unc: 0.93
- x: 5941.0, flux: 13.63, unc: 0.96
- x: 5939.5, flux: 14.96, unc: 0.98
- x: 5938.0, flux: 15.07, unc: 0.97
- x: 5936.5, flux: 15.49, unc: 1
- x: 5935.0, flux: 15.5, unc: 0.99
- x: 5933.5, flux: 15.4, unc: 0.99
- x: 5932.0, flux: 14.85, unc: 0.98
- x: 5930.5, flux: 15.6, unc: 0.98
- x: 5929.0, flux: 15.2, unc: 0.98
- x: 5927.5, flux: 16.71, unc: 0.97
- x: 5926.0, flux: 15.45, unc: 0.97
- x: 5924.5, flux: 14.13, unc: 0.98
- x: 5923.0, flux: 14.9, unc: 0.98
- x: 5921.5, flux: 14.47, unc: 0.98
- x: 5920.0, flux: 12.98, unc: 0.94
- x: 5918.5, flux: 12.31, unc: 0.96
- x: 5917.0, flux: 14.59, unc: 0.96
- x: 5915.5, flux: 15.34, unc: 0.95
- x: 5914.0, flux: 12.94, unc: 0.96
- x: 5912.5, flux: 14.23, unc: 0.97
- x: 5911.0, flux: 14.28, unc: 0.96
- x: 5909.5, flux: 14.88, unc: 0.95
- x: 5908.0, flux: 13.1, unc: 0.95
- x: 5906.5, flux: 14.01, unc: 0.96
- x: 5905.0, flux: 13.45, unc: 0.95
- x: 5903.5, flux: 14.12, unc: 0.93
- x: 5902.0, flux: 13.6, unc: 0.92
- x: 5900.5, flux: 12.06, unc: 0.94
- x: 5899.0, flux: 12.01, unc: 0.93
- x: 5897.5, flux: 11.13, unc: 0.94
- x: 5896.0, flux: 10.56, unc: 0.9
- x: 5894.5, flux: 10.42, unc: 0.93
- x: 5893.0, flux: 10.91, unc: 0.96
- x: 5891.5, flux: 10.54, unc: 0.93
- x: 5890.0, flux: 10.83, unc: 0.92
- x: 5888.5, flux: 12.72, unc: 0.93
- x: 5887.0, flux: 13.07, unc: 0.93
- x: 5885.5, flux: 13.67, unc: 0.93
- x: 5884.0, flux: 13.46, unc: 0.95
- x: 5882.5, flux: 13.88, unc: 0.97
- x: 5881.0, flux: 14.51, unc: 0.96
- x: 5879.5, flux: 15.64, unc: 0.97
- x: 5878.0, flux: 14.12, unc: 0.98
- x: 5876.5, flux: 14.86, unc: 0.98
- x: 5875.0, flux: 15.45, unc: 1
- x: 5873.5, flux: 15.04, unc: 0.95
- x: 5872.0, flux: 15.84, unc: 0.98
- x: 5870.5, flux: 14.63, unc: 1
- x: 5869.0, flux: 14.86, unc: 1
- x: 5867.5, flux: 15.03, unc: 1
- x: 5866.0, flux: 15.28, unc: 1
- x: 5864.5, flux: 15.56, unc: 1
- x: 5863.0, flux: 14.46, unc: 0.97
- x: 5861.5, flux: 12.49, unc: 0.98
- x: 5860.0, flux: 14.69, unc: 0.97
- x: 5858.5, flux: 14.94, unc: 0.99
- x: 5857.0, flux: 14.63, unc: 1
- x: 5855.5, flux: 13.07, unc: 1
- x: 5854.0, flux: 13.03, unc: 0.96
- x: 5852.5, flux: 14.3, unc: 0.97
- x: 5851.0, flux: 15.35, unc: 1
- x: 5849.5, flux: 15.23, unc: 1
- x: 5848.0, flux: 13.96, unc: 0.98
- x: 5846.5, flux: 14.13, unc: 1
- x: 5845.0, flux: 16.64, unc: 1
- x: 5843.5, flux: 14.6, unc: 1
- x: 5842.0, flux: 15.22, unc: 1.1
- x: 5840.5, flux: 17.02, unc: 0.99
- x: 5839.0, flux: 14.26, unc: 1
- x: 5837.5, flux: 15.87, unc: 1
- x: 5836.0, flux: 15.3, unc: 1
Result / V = 2.8 angstrom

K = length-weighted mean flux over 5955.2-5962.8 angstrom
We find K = 14.4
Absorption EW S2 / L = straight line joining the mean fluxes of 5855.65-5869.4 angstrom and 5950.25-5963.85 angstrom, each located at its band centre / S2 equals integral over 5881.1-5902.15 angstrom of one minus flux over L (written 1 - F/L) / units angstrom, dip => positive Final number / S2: 3.7 angstrom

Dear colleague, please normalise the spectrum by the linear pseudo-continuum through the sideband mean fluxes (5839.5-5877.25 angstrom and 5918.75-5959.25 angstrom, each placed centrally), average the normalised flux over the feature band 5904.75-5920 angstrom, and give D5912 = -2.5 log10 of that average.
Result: 0.07 mag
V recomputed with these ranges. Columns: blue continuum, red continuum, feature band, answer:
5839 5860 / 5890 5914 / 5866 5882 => -1.5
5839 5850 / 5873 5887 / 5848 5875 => 0.4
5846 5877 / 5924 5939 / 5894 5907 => 2.3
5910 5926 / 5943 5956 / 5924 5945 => -0.9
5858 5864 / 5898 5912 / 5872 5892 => 0.1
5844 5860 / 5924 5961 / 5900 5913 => 0.9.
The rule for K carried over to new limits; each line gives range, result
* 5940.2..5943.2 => 13.7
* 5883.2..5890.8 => 12.7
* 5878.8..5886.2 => 14.2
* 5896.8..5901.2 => 11.7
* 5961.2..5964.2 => 14.2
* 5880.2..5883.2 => 14.2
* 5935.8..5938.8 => 15.3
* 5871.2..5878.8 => 15.1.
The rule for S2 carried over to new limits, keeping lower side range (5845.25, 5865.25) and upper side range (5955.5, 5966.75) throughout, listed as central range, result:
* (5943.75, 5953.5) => 0.0 angstrom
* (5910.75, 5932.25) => 0.1 angstrom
